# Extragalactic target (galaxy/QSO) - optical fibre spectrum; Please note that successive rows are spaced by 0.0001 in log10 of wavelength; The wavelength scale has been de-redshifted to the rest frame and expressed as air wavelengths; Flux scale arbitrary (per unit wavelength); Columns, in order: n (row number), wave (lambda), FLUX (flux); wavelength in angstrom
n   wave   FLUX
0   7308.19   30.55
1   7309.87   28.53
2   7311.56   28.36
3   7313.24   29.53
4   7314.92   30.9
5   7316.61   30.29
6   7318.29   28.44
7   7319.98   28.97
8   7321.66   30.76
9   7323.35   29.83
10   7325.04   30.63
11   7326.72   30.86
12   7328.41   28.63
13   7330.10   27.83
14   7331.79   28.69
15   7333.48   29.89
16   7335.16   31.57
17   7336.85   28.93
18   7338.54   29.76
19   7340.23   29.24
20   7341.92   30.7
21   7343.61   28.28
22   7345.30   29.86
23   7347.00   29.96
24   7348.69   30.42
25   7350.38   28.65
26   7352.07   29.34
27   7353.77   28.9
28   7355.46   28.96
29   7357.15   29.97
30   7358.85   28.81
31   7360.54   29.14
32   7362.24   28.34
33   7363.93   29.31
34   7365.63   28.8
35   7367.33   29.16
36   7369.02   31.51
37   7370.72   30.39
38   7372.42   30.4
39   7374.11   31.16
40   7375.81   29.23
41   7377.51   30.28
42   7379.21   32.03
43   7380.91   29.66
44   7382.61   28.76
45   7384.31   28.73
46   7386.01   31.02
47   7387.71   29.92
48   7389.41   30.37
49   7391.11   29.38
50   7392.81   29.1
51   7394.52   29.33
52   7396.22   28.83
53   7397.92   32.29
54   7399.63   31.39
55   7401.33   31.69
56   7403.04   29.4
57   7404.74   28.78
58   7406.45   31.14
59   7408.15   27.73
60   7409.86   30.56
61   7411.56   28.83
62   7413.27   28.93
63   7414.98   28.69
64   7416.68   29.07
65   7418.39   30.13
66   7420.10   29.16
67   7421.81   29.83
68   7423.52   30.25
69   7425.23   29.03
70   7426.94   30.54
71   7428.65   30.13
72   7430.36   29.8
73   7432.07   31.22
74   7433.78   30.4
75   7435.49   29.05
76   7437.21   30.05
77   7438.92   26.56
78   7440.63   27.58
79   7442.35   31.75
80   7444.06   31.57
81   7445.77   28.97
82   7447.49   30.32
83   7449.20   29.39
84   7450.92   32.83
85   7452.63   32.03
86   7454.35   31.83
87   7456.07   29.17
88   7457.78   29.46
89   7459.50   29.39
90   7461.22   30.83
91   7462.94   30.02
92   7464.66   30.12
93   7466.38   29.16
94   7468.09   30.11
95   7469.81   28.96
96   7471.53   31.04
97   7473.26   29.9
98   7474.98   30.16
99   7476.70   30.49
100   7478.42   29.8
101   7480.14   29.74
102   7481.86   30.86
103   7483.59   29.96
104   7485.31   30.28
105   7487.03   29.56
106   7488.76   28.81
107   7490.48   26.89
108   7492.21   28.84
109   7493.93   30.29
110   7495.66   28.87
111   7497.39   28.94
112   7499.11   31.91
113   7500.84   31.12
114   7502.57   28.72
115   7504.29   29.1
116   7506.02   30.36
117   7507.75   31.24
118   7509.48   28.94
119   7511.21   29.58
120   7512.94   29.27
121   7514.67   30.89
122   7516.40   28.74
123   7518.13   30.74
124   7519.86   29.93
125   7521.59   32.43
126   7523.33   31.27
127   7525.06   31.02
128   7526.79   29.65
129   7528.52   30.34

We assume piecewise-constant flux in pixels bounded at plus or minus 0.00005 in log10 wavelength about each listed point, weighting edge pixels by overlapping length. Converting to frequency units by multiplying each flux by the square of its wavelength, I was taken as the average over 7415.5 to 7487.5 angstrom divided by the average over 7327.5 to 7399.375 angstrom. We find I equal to 1.0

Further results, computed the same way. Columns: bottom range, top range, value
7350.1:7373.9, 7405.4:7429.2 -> 1.02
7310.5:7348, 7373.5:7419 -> 1.03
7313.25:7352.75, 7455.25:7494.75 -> 1.04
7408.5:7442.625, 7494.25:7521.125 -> 1.04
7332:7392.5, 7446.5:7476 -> 1.05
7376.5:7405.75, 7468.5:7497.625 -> 1.01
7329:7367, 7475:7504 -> 1.05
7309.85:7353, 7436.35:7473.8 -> 1.05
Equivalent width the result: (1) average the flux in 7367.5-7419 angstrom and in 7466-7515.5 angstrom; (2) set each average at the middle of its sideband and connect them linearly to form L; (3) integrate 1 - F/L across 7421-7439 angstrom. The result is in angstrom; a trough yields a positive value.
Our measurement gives 0.0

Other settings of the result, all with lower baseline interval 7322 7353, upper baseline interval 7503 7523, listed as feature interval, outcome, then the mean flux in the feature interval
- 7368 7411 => -0.5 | 30.1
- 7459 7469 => 0.0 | 30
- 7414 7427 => 0.1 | 29.5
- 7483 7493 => 0.3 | 29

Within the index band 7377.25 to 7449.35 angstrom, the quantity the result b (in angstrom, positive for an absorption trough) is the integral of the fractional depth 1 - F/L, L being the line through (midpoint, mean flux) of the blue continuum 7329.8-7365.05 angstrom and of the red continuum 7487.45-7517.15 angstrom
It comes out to -0.9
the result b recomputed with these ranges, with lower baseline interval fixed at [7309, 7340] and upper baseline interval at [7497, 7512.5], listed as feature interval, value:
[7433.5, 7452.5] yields 0.0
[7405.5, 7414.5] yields 0.1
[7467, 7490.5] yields 0.1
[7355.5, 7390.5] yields -0.2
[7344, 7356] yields 0.1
